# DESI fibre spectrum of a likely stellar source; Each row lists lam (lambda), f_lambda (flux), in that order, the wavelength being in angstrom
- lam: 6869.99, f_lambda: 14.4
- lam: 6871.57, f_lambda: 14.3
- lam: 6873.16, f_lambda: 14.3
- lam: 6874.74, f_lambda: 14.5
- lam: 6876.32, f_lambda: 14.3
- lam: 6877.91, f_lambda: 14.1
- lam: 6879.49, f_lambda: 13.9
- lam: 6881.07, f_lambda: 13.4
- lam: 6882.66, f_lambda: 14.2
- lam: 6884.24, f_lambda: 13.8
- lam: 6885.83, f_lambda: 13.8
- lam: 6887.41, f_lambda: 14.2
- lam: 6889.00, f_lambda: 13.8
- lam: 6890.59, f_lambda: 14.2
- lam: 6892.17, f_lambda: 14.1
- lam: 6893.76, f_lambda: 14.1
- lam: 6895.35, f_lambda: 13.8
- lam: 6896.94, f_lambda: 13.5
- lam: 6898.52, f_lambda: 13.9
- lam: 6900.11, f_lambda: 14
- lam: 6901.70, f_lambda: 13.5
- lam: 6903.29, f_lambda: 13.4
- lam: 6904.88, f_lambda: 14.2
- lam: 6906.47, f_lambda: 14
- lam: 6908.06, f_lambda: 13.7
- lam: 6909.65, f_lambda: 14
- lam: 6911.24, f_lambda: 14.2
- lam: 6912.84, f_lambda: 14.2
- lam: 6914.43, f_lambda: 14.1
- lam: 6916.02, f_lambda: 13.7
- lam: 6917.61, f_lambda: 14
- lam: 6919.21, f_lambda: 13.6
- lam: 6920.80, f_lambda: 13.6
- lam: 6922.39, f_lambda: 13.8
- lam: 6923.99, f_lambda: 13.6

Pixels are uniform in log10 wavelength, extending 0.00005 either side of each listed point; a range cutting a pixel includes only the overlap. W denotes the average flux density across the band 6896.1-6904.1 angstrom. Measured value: 13.7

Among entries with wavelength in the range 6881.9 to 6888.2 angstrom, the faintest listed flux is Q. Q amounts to 13.8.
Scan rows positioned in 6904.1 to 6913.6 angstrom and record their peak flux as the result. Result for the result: 14.2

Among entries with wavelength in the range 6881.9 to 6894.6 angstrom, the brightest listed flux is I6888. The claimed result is 14.2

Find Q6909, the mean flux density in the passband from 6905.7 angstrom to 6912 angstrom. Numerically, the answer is 14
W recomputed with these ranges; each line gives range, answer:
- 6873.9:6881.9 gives 14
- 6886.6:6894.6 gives 14.1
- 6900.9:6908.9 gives 13.8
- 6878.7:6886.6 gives 13.8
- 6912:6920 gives 13.9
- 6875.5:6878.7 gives 14.2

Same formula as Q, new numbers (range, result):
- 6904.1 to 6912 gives 13.7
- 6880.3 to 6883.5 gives 13.4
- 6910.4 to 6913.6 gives 14.2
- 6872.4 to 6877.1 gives 14.3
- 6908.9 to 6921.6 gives 13.6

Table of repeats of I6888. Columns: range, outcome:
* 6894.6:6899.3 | 13.9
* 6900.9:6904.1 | 13.5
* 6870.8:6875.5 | 14.5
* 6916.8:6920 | 14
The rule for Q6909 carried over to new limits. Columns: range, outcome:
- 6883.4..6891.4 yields 14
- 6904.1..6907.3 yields 14.1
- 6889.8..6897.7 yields 13.9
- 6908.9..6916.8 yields 14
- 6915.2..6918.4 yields 13.9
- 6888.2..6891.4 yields 14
